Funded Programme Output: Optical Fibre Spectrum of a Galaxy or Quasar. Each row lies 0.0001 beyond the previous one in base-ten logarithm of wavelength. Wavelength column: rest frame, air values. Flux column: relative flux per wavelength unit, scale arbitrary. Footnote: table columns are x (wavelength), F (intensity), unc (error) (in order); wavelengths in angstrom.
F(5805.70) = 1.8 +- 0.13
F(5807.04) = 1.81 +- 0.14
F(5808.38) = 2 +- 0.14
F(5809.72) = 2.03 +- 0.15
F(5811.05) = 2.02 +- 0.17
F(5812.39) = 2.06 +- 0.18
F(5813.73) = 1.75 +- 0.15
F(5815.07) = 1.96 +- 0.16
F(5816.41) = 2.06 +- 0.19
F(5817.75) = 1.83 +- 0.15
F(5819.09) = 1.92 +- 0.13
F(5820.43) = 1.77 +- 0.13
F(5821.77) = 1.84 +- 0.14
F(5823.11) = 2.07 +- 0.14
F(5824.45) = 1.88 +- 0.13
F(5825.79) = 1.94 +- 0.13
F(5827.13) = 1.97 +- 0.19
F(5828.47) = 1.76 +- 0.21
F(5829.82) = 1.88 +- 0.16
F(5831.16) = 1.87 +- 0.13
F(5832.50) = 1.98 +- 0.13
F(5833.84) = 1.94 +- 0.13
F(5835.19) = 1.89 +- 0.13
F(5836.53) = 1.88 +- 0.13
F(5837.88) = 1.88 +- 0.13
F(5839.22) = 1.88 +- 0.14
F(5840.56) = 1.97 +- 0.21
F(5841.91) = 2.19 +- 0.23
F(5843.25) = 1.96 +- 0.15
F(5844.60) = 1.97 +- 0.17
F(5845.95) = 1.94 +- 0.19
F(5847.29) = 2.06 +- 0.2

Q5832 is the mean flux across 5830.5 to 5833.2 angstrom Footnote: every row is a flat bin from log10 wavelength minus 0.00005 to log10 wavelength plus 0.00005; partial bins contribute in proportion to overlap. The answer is 1.93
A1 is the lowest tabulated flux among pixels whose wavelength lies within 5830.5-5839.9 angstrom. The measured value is 1.87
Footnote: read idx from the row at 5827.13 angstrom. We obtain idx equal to 1.97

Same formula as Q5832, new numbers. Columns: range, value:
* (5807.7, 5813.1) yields 2.02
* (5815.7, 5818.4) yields 1.95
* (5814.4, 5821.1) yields 1.91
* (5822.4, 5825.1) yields 1.97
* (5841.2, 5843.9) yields 2.07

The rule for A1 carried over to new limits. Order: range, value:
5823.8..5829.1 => 1.76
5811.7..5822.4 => 1.75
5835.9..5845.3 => 1.88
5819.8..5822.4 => 1.77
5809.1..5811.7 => 2.02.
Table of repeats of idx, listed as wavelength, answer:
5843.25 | 1.96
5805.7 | 1.8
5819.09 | 1.92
